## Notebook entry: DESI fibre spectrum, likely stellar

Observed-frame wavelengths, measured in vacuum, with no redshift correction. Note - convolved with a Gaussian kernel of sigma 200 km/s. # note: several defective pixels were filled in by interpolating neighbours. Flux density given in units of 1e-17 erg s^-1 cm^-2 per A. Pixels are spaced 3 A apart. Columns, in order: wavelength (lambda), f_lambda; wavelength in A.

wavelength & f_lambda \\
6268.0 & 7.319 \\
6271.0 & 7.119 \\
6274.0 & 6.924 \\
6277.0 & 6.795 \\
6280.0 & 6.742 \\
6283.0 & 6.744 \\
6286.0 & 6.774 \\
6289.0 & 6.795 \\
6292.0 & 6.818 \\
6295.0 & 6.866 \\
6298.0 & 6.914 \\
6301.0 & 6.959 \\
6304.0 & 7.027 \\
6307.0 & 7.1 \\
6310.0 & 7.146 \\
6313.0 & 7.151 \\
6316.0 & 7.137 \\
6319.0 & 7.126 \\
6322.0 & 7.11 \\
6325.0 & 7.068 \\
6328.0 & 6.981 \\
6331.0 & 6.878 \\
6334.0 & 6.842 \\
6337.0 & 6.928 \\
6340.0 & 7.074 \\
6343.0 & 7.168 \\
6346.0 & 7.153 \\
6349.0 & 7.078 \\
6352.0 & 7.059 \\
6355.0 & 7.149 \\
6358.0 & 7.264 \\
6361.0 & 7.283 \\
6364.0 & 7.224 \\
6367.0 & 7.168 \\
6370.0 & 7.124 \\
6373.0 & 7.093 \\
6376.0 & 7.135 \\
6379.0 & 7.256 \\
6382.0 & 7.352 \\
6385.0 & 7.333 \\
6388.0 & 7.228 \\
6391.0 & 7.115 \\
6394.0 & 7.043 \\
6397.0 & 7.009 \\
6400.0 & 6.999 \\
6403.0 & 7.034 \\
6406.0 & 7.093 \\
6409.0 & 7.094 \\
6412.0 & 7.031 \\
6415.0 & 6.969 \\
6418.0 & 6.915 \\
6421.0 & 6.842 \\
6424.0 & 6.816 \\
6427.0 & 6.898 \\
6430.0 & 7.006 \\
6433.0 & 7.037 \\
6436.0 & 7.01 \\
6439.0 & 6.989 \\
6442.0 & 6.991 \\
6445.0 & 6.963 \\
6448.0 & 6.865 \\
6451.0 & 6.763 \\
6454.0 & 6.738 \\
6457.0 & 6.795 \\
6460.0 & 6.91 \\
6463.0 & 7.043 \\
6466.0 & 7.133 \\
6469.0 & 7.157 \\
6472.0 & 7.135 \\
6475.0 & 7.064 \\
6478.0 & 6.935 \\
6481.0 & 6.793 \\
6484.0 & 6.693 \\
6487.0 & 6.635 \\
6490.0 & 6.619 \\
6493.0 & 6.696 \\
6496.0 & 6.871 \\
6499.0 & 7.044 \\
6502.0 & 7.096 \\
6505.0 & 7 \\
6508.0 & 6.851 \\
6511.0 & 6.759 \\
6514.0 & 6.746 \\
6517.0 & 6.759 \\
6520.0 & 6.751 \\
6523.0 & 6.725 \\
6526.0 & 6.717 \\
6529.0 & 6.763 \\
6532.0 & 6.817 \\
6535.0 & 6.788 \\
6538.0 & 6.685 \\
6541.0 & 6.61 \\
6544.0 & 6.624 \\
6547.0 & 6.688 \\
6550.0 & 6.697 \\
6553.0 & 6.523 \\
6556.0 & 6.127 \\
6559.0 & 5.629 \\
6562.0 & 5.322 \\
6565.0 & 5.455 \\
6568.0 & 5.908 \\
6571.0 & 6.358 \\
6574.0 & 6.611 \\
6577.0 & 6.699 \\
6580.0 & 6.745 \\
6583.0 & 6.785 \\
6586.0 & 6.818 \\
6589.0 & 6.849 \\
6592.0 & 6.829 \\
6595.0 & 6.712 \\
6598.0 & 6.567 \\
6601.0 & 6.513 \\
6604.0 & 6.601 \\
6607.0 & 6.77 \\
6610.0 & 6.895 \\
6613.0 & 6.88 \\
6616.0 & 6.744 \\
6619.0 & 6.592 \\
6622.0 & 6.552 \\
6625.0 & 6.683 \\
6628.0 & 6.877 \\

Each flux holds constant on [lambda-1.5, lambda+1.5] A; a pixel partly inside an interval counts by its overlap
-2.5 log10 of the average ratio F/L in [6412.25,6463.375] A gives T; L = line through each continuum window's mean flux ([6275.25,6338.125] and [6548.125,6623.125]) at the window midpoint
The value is -0.03 mag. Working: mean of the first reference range 6.95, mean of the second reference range 6.49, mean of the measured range 6.91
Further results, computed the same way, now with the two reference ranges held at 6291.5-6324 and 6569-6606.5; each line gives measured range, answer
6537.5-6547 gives 0.01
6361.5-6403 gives -0.03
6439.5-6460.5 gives 0.00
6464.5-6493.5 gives -0.01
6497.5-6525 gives -0.01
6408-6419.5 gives -0.02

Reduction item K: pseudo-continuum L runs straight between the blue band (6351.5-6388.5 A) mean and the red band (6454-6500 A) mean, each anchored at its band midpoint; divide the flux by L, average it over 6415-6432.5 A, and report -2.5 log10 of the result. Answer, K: 0.022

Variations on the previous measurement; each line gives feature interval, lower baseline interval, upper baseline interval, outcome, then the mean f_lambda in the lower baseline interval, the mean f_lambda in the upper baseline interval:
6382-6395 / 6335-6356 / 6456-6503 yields -0.03 mag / 7.08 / 6.91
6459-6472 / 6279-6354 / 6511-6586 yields -0.06 mag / 6.99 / 6.49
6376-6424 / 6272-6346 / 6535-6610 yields -0.04 mag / 6.97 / 6.48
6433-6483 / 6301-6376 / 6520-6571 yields -0.04 mag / 7.1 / 6.39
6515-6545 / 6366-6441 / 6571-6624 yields 0.02 mag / 7.06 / 6.7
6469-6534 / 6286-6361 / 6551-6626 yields -0.03 mag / 7.03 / 6.49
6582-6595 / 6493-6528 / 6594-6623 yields -0.01 mag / 6.84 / 6.68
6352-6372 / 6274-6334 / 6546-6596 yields -0.06 mag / 6.95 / 6.39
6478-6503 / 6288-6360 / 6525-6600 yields -0.02 mag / 7.04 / 6.49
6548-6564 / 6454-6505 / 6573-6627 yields 0.12 mag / 6.91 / 6.72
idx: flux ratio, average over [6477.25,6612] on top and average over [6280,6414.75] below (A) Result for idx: 0.9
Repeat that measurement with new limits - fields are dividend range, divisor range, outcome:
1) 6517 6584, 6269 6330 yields 0.93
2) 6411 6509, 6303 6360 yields 0.98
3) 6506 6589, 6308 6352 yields 0.92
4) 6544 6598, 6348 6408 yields 0.90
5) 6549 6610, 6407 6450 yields 0.92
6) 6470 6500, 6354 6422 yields 0.96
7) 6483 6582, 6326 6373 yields 0.93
